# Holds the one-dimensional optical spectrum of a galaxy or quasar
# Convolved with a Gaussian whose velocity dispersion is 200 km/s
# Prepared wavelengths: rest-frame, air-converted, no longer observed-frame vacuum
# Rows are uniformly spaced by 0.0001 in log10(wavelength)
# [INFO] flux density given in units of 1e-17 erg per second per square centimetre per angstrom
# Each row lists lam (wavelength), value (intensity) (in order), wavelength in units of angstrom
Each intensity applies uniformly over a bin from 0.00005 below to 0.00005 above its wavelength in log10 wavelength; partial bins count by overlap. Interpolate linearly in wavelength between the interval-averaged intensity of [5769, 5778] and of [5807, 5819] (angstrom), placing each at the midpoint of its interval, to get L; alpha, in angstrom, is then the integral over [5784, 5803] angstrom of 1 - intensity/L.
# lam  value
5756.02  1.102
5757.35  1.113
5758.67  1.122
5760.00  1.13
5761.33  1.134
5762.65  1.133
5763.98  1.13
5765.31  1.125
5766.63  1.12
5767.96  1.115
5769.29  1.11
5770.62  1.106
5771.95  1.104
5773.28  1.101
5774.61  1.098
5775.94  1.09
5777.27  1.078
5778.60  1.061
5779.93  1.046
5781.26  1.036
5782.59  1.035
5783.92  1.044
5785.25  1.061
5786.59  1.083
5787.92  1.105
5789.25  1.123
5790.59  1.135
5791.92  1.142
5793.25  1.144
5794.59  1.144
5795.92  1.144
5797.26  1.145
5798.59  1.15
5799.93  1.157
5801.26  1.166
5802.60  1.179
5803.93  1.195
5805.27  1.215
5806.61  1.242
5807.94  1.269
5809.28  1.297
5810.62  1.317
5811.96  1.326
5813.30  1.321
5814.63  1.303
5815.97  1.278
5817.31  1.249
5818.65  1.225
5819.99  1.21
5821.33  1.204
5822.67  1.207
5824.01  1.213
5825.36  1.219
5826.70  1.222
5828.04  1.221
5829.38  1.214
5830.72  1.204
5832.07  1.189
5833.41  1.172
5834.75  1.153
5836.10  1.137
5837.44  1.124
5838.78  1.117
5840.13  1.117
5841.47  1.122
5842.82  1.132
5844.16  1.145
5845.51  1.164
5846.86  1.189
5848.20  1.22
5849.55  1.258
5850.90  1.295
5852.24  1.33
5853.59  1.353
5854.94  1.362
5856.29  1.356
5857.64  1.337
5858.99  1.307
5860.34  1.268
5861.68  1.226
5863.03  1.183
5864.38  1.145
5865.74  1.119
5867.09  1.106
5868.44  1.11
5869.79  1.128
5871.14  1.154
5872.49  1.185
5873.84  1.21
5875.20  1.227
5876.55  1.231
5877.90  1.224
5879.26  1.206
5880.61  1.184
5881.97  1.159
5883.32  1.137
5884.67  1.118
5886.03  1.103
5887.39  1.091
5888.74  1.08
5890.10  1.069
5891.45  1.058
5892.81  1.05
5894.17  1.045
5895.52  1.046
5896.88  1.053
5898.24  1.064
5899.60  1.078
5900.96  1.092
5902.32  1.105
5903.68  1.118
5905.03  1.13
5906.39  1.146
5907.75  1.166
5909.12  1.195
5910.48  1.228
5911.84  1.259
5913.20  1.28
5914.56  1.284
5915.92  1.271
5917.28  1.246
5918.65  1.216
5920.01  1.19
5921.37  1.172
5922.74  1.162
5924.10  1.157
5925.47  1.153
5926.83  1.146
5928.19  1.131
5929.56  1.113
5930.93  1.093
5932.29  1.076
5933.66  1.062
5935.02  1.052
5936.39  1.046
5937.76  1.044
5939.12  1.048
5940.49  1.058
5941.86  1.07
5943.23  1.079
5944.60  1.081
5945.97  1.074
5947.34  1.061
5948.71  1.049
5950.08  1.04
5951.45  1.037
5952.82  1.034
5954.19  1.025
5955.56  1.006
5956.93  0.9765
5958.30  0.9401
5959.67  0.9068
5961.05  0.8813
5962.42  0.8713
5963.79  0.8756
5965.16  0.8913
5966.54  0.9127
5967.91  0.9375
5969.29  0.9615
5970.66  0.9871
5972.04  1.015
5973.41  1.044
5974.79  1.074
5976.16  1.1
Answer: 1.0 angstrom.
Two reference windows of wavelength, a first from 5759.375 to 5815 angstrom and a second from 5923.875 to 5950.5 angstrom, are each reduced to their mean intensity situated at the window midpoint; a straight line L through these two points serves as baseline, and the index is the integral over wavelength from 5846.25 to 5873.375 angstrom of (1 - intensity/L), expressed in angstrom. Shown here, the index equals -2.8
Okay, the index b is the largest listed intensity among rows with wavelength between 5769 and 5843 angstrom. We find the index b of 1.326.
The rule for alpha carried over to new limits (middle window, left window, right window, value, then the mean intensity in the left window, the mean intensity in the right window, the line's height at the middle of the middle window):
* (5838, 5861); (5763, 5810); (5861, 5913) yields -2.1 angstrom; 1.13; 1.14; 1.14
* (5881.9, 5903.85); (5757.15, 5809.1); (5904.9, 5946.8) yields 1.1 angstrom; 1.13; 1.14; 1.14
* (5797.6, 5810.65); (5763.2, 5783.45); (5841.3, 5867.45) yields -0.8 angstrom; 1.09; 1.23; 1.14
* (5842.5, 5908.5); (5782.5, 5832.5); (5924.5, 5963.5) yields -3.0 angstrom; 1.19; 1.04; 1.12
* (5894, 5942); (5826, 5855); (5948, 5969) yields -4.3 angstrom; 1.2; 0.959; 1.04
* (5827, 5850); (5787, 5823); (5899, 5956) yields 0.3 angstrom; 1.21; 1.12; 1.18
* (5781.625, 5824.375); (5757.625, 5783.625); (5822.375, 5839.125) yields -1.6 angstrom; 1.1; 1.18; 1.14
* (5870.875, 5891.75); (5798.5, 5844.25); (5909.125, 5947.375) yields 0.3 angstrom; 1.21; 1.14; 1.17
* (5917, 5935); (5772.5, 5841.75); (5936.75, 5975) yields -1.9 angstrom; 1.17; 0.999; 1.03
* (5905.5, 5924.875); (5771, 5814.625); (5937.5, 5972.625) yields -3.3 angstrom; 1.15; 0.994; 1.03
